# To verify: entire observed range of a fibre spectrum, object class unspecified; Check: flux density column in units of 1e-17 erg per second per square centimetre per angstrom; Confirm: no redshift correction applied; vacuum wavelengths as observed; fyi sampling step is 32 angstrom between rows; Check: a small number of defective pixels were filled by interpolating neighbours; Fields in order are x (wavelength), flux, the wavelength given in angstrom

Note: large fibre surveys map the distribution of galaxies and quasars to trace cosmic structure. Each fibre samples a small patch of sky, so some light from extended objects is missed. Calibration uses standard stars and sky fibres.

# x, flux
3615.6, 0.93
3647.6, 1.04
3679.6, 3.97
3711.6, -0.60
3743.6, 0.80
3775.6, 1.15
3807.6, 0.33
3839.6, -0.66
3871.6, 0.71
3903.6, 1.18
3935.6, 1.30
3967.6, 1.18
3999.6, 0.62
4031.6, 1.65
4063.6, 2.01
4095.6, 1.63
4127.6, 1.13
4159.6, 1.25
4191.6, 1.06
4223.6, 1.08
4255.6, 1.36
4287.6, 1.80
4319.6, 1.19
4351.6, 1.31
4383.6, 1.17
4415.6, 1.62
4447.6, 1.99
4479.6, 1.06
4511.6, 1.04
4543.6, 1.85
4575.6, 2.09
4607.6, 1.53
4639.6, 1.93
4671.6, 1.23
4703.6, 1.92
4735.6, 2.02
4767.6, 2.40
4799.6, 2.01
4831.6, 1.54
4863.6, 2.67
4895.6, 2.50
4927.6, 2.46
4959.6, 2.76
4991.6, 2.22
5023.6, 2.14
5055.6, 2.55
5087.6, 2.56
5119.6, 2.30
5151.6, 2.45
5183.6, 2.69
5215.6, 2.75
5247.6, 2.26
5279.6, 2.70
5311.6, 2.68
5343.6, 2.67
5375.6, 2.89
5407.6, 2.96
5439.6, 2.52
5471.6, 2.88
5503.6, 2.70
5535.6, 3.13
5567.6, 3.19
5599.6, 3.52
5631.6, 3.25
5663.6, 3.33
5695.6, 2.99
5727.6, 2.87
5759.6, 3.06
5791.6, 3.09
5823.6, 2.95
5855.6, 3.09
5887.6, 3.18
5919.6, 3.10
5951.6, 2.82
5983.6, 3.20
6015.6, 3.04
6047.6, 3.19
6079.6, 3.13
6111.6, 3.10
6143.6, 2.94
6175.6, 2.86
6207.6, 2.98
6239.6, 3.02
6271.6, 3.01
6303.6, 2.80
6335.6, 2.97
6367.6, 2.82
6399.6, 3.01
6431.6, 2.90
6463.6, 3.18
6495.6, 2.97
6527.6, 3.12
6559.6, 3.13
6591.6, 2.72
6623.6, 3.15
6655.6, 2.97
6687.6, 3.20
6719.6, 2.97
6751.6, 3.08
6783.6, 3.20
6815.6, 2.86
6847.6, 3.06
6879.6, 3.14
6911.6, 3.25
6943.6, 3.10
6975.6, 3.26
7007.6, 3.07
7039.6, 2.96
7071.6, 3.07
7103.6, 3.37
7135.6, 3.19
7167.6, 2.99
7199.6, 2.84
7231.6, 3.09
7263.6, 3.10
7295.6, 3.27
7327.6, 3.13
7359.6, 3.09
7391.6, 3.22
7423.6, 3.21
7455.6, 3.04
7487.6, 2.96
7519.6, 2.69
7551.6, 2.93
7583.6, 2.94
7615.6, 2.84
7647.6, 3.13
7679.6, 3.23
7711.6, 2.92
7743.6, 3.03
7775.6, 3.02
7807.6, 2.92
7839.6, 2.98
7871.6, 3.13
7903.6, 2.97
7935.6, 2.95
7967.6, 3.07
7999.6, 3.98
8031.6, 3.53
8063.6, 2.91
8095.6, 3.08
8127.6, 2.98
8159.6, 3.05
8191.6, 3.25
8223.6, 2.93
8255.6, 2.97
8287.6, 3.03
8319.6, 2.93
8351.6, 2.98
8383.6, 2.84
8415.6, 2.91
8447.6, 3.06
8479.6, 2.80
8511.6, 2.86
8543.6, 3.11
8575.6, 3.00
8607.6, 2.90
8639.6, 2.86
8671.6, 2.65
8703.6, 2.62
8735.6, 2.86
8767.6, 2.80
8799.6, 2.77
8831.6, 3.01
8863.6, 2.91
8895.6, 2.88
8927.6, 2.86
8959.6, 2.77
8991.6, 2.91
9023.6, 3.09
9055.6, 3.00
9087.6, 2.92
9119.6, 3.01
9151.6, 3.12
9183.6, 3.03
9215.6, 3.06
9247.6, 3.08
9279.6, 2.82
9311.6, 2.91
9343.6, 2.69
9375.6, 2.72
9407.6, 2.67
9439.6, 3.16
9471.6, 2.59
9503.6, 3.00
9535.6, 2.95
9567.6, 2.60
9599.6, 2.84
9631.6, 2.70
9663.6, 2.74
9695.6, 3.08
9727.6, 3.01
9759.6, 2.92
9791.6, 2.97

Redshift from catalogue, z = 0.22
